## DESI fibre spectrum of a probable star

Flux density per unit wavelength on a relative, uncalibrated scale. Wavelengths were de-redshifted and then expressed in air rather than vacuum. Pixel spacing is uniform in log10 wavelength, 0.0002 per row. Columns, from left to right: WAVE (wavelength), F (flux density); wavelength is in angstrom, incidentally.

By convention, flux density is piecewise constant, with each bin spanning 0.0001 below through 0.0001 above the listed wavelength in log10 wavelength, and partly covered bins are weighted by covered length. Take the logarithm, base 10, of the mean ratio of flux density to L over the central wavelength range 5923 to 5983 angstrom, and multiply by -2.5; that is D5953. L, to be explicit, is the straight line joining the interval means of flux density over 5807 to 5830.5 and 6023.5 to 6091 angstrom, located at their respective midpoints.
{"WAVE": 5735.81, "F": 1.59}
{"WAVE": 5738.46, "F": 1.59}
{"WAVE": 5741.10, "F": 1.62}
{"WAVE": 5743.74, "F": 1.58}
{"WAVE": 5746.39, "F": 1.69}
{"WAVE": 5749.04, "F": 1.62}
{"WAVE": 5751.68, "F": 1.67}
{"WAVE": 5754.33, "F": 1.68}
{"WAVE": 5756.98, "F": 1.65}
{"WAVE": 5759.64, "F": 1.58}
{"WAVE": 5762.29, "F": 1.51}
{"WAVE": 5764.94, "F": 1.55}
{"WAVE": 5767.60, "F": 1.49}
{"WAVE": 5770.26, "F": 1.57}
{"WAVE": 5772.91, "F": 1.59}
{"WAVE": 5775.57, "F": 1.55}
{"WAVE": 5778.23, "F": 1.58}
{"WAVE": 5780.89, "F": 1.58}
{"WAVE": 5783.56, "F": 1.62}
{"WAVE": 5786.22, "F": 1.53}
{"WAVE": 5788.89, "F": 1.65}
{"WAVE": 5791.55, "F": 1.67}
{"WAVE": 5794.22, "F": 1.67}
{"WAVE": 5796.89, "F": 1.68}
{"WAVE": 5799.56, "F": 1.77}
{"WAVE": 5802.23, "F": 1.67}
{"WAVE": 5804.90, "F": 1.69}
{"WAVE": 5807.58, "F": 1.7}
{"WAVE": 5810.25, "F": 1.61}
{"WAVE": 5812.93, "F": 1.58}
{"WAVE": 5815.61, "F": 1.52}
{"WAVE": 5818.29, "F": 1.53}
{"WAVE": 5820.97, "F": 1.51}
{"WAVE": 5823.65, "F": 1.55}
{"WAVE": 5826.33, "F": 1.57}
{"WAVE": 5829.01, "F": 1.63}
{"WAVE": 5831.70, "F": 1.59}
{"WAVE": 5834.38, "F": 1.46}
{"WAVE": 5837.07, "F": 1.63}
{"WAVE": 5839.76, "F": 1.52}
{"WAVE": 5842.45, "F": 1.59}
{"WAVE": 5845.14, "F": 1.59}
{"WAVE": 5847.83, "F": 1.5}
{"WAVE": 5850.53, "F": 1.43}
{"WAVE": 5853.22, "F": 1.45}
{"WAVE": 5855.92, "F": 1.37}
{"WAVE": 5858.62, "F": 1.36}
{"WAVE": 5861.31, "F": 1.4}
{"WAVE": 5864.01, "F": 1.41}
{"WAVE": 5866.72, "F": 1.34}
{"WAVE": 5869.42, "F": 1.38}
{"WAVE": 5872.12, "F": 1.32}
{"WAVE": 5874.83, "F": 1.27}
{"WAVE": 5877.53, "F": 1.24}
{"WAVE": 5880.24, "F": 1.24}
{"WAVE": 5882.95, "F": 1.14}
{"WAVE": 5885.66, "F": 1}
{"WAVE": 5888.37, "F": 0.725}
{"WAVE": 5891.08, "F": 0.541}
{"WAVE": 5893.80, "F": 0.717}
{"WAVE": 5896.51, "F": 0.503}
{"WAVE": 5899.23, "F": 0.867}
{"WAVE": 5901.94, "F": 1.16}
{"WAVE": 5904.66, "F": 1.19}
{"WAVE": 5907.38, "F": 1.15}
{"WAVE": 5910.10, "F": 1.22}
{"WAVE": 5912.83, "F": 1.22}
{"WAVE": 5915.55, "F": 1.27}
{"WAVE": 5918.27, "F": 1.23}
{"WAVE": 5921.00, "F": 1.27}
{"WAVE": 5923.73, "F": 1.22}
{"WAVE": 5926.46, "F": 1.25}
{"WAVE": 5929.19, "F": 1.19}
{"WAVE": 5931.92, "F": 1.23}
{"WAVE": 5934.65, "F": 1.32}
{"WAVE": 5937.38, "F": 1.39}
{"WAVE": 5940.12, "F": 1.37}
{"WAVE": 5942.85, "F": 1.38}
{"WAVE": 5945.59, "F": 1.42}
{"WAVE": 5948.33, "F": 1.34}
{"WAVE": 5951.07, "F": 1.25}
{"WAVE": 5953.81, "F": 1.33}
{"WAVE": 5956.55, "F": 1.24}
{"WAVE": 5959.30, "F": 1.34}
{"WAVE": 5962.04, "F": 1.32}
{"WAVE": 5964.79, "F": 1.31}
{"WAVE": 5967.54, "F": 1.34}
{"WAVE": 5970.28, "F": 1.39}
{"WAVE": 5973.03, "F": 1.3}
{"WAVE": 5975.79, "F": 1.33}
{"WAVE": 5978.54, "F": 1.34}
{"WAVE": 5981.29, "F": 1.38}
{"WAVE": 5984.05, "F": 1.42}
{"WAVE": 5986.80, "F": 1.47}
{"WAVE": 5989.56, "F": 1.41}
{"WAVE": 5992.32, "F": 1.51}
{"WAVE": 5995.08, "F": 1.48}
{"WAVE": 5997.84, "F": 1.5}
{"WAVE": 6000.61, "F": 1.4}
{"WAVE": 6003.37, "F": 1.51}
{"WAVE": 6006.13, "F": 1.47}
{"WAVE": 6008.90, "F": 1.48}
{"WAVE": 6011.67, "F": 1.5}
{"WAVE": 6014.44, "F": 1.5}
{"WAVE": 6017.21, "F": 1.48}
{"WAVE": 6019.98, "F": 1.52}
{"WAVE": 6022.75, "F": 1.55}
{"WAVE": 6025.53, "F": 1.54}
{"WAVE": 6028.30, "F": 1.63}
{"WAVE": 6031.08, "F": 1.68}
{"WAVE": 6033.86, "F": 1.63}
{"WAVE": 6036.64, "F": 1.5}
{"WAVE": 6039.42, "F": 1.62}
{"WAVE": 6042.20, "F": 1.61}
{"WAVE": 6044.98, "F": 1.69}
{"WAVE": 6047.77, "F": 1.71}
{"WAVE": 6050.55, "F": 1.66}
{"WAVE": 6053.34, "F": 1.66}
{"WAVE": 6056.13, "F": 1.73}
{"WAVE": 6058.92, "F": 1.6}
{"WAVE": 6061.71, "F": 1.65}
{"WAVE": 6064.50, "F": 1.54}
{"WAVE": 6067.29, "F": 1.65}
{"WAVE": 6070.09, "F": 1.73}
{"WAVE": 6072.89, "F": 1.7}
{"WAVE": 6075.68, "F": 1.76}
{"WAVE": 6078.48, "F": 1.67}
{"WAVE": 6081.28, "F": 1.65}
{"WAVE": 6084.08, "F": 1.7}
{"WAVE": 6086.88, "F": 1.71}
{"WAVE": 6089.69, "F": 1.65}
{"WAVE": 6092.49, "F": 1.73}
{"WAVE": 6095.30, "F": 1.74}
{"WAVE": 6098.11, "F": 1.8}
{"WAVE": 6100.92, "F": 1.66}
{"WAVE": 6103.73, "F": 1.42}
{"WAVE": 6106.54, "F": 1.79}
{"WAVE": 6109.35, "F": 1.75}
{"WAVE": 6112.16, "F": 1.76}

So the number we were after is 0.222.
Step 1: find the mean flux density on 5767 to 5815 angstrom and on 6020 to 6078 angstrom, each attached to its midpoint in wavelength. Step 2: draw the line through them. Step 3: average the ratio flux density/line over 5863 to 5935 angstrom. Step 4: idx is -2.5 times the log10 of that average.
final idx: 0.398 mag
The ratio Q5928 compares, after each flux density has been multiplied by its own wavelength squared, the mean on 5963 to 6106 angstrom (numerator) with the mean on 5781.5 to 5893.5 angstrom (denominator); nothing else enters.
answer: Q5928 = 1.16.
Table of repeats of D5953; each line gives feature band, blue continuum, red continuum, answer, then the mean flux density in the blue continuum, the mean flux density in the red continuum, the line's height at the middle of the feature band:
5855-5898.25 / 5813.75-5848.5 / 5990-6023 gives 0.35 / 1.55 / 1.49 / 1.54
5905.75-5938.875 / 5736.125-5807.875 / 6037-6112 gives 0.30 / 1.62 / 1.68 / 1.65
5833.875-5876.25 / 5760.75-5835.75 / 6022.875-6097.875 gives 0.12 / 1.59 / 1.66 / 1.61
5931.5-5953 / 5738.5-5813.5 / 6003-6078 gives 0.20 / 1.62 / 1.61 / 1.61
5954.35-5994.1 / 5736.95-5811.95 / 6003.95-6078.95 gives 0.18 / 1.62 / 1.61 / 1.61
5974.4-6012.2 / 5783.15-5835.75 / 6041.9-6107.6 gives 0.15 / 1.61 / 1.68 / 1.66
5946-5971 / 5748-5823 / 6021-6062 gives 0.22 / 1.61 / 1.63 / 1.62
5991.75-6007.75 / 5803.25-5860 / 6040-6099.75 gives 0.11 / 1.54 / 1.68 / 1.64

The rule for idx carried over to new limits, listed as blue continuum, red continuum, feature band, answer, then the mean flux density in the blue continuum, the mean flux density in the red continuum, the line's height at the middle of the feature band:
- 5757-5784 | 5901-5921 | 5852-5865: -0.04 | 1.56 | 1.21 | 1.34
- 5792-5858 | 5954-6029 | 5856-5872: 0.12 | 1.57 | 1.43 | 1.54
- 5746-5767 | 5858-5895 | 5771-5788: -0.04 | 1.61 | 1.15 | 1.52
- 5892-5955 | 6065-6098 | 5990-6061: -0.03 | 1.19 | 1.7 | 1.52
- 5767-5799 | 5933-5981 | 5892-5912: 0.41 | 1.61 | 1.34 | 1.42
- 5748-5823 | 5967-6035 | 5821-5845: 0.01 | 1.61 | 1.47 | 1.58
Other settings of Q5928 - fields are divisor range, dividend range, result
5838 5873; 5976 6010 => 1.05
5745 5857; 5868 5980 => 0.79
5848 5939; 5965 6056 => 1.32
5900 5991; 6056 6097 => 1.35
